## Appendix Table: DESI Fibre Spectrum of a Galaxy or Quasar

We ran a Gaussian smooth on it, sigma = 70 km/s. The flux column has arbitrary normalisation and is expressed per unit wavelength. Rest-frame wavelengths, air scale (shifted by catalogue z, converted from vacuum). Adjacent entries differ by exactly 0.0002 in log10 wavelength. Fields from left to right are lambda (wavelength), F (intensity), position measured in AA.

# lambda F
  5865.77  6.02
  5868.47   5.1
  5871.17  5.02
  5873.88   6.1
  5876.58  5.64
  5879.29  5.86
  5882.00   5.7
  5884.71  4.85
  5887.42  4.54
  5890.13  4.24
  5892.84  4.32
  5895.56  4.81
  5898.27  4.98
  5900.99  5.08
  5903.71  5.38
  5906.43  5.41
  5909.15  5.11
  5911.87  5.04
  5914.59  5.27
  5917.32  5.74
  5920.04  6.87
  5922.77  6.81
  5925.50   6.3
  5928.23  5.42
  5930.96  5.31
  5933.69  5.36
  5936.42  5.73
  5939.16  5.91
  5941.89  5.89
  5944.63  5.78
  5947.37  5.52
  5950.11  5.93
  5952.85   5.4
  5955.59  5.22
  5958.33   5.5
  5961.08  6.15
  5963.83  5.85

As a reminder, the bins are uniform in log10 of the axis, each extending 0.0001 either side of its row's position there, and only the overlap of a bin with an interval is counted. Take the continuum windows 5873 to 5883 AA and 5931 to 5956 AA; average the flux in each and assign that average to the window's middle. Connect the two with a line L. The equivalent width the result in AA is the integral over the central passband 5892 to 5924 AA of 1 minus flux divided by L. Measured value 1.8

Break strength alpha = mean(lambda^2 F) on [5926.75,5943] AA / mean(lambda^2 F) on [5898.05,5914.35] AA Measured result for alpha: 1.1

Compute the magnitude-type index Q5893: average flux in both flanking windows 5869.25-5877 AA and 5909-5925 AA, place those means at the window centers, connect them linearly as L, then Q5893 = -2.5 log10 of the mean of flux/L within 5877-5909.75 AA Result 0.13 mag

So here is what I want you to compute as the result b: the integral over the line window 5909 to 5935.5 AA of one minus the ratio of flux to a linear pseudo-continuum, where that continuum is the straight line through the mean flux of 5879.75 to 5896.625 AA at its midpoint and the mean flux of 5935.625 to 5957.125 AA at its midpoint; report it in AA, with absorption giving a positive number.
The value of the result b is -2.2 AA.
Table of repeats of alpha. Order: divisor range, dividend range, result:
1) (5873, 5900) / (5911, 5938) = 1.16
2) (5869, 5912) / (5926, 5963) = 1.12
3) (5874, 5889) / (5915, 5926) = 1.20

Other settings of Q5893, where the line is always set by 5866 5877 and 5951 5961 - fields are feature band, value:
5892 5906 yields 0.11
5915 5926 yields -0.15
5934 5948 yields -0.05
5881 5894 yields 0.17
